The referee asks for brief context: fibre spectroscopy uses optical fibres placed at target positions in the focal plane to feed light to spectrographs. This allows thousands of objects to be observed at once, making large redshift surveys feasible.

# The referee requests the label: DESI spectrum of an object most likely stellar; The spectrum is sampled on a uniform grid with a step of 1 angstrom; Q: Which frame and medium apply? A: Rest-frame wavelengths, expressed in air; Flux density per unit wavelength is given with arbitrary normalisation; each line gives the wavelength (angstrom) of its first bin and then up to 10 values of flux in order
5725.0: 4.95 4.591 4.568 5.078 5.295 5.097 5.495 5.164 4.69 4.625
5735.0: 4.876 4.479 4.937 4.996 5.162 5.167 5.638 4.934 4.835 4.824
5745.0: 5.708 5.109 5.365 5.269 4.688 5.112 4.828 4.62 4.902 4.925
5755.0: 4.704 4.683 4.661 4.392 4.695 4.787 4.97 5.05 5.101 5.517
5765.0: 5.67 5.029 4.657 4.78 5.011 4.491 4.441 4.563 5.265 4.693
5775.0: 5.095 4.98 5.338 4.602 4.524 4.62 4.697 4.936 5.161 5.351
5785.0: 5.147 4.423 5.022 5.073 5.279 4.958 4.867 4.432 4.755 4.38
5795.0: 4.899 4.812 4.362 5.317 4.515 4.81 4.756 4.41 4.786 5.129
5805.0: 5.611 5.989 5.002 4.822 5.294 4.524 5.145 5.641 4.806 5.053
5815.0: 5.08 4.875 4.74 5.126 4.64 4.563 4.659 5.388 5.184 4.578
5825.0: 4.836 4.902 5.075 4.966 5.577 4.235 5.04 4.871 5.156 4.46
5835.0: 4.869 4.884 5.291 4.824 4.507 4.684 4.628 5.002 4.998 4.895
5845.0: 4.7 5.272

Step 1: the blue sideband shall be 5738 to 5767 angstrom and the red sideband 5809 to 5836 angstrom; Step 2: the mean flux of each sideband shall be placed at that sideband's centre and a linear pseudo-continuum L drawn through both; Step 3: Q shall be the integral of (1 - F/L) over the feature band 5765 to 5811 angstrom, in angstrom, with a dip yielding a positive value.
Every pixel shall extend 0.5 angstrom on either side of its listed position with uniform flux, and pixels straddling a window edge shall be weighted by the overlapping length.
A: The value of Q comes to 0.7 angstrom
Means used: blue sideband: 5.01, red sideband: 4.93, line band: 4.89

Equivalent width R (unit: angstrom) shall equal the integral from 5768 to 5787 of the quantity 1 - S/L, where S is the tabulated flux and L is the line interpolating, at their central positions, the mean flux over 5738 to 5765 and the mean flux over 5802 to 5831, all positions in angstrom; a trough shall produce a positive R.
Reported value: 0.55 angstrom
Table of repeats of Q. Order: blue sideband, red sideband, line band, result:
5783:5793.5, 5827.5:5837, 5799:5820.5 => -0.22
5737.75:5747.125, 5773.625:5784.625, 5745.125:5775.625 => 0.80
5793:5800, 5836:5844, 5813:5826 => -0.27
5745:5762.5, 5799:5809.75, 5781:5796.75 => 0.31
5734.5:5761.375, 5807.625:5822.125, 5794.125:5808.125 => 0.03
